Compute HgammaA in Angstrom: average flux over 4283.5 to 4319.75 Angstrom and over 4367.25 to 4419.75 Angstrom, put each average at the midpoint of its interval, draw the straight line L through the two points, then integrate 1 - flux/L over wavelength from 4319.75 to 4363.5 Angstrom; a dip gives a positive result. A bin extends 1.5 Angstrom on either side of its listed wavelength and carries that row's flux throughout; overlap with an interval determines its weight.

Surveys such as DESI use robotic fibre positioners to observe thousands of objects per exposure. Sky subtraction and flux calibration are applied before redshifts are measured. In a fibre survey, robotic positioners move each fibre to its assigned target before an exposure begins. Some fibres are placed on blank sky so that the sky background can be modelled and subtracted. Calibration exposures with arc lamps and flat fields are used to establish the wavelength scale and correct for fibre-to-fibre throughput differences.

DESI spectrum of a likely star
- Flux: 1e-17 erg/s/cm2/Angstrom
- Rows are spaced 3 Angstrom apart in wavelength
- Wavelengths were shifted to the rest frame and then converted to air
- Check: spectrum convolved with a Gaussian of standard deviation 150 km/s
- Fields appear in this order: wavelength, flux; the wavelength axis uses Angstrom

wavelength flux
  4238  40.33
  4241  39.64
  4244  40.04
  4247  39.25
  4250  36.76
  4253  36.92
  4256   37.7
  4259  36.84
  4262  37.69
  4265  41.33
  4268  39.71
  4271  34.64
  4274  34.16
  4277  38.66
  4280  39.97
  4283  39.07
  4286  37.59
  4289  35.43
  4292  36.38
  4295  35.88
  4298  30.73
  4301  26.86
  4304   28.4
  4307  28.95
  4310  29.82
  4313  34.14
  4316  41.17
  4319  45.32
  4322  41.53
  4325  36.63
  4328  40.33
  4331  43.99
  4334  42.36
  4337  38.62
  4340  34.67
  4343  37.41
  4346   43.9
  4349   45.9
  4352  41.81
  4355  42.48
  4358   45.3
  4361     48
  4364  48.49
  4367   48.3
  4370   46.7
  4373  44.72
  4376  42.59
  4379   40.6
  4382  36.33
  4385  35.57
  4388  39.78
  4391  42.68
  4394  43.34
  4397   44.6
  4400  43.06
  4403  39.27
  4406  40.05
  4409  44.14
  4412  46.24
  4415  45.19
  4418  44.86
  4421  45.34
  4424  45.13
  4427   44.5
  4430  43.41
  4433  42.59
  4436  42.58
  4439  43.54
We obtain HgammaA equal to -4.7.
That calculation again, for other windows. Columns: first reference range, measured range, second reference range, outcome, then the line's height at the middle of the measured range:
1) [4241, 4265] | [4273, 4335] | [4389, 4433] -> 5.36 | 40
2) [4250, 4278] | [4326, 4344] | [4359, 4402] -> 0.61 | 40.9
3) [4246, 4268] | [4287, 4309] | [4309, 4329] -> 3.75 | 38.4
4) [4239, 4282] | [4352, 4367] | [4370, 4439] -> -1.67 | 41.3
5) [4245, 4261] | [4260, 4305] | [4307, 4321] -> 1.65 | 37.2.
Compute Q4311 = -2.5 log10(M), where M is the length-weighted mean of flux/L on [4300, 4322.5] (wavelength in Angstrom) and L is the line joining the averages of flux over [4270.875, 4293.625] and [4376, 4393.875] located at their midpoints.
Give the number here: 0.105 mag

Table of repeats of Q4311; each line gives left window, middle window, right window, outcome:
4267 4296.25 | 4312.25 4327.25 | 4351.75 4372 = 0.03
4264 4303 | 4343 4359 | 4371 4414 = -0.10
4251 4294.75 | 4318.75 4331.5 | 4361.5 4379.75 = 0.02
